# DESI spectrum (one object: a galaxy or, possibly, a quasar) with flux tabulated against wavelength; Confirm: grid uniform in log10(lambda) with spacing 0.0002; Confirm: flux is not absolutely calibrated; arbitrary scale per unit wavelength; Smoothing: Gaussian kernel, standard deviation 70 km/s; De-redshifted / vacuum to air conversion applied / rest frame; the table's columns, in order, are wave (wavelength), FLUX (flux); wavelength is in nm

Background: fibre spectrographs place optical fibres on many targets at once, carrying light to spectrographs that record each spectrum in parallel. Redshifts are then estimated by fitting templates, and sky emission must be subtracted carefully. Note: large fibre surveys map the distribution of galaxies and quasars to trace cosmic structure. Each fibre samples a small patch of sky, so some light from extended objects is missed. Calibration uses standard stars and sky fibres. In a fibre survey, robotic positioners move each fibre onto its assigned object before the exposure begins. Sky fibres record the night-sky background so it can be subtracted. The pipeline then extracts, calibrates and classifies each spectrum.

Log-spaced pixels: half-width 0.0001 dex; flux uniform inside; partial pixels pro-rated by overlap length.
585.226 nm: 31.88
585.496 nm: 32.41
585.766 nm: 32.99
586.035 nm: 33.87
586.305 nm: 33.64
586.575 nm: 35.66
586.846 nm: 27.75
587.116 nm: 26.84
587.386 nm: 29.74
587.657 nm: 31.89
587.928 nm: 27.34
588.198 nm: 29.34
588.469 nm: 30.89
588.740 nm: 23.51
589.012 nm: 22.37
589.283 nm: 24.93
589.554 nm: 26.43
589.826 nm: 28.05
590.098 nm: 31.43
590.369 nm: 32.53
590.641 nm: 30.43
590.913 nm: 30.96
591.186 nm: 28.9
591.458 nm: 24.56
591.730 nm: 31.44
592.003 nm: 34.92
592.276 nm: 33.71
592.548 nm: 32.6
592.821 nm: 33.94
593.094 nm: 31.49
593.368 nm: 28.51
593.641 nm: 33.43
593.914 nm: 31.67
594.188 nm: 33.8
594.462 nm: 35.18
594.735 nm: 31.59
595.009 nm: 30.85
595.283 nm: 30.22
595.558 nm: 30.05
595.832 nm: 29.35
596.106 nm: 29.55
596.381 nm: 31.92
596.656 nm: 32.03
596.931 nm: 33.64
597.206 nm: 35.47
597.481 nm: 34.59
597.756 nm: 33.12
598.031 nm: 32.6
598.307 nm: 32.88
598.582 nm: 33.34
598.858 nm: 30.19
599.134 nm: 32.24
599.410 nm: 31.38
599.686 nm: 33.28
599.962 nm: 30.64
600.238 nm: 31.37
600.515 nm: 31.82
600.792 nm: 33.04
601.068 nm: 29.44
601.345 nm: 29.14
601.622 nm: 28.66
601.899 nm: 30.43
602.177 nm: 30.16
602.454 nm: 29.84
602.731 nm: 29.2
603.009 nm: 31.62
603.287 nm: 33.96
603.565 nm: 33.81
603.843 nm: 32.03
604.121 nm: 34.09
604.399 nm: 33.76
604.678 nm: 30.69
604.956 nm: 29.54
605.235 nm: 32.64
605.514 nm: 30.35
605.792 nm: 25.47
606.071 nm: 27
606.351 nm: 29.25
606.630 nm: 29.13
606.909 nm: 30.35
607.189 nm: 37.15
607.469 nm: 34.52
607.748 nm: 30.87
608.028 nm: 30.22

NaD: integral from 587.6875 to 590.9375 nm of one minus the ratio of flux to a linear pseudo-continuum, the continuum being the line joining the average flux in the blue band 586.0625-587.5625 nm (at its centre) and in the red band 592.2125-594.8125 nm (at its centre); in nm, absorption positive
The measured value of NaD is 0.35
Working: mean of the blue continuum 31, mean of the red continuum 32.6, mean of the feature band 28.2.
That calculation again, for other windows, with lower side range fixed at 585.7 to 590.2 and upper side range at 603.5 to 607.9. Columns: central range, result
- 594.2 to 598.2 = -0.28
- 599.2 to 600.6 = -0.05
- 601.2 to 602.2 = 0.04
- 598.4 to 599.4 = -0.05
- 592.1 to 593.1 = -0.12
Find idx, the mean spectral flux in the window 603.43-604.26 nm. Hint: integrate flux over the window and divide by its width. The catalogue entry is 33.3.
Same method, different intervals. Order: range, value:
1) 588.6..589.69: 24.3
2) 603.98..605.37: 32.1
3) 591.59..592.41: 33.3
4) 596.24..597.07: 32.5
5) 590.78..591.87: 29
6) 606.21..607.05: 29.6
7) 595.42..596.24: 29.6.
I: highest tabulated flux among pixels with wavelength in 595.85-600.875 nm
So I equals 35.47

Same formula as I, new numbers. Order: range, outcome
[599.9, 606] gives 34.09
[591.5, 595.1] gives 35.18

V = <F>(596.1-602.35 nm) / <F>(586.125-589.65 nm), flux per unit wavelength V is 1.1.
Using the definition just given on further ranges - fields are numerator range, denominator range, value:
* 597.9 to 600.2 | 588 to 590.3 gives 1.17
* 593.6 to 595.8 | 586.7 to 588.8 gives 1.11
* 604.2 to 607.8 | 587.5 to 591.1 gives 1.08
